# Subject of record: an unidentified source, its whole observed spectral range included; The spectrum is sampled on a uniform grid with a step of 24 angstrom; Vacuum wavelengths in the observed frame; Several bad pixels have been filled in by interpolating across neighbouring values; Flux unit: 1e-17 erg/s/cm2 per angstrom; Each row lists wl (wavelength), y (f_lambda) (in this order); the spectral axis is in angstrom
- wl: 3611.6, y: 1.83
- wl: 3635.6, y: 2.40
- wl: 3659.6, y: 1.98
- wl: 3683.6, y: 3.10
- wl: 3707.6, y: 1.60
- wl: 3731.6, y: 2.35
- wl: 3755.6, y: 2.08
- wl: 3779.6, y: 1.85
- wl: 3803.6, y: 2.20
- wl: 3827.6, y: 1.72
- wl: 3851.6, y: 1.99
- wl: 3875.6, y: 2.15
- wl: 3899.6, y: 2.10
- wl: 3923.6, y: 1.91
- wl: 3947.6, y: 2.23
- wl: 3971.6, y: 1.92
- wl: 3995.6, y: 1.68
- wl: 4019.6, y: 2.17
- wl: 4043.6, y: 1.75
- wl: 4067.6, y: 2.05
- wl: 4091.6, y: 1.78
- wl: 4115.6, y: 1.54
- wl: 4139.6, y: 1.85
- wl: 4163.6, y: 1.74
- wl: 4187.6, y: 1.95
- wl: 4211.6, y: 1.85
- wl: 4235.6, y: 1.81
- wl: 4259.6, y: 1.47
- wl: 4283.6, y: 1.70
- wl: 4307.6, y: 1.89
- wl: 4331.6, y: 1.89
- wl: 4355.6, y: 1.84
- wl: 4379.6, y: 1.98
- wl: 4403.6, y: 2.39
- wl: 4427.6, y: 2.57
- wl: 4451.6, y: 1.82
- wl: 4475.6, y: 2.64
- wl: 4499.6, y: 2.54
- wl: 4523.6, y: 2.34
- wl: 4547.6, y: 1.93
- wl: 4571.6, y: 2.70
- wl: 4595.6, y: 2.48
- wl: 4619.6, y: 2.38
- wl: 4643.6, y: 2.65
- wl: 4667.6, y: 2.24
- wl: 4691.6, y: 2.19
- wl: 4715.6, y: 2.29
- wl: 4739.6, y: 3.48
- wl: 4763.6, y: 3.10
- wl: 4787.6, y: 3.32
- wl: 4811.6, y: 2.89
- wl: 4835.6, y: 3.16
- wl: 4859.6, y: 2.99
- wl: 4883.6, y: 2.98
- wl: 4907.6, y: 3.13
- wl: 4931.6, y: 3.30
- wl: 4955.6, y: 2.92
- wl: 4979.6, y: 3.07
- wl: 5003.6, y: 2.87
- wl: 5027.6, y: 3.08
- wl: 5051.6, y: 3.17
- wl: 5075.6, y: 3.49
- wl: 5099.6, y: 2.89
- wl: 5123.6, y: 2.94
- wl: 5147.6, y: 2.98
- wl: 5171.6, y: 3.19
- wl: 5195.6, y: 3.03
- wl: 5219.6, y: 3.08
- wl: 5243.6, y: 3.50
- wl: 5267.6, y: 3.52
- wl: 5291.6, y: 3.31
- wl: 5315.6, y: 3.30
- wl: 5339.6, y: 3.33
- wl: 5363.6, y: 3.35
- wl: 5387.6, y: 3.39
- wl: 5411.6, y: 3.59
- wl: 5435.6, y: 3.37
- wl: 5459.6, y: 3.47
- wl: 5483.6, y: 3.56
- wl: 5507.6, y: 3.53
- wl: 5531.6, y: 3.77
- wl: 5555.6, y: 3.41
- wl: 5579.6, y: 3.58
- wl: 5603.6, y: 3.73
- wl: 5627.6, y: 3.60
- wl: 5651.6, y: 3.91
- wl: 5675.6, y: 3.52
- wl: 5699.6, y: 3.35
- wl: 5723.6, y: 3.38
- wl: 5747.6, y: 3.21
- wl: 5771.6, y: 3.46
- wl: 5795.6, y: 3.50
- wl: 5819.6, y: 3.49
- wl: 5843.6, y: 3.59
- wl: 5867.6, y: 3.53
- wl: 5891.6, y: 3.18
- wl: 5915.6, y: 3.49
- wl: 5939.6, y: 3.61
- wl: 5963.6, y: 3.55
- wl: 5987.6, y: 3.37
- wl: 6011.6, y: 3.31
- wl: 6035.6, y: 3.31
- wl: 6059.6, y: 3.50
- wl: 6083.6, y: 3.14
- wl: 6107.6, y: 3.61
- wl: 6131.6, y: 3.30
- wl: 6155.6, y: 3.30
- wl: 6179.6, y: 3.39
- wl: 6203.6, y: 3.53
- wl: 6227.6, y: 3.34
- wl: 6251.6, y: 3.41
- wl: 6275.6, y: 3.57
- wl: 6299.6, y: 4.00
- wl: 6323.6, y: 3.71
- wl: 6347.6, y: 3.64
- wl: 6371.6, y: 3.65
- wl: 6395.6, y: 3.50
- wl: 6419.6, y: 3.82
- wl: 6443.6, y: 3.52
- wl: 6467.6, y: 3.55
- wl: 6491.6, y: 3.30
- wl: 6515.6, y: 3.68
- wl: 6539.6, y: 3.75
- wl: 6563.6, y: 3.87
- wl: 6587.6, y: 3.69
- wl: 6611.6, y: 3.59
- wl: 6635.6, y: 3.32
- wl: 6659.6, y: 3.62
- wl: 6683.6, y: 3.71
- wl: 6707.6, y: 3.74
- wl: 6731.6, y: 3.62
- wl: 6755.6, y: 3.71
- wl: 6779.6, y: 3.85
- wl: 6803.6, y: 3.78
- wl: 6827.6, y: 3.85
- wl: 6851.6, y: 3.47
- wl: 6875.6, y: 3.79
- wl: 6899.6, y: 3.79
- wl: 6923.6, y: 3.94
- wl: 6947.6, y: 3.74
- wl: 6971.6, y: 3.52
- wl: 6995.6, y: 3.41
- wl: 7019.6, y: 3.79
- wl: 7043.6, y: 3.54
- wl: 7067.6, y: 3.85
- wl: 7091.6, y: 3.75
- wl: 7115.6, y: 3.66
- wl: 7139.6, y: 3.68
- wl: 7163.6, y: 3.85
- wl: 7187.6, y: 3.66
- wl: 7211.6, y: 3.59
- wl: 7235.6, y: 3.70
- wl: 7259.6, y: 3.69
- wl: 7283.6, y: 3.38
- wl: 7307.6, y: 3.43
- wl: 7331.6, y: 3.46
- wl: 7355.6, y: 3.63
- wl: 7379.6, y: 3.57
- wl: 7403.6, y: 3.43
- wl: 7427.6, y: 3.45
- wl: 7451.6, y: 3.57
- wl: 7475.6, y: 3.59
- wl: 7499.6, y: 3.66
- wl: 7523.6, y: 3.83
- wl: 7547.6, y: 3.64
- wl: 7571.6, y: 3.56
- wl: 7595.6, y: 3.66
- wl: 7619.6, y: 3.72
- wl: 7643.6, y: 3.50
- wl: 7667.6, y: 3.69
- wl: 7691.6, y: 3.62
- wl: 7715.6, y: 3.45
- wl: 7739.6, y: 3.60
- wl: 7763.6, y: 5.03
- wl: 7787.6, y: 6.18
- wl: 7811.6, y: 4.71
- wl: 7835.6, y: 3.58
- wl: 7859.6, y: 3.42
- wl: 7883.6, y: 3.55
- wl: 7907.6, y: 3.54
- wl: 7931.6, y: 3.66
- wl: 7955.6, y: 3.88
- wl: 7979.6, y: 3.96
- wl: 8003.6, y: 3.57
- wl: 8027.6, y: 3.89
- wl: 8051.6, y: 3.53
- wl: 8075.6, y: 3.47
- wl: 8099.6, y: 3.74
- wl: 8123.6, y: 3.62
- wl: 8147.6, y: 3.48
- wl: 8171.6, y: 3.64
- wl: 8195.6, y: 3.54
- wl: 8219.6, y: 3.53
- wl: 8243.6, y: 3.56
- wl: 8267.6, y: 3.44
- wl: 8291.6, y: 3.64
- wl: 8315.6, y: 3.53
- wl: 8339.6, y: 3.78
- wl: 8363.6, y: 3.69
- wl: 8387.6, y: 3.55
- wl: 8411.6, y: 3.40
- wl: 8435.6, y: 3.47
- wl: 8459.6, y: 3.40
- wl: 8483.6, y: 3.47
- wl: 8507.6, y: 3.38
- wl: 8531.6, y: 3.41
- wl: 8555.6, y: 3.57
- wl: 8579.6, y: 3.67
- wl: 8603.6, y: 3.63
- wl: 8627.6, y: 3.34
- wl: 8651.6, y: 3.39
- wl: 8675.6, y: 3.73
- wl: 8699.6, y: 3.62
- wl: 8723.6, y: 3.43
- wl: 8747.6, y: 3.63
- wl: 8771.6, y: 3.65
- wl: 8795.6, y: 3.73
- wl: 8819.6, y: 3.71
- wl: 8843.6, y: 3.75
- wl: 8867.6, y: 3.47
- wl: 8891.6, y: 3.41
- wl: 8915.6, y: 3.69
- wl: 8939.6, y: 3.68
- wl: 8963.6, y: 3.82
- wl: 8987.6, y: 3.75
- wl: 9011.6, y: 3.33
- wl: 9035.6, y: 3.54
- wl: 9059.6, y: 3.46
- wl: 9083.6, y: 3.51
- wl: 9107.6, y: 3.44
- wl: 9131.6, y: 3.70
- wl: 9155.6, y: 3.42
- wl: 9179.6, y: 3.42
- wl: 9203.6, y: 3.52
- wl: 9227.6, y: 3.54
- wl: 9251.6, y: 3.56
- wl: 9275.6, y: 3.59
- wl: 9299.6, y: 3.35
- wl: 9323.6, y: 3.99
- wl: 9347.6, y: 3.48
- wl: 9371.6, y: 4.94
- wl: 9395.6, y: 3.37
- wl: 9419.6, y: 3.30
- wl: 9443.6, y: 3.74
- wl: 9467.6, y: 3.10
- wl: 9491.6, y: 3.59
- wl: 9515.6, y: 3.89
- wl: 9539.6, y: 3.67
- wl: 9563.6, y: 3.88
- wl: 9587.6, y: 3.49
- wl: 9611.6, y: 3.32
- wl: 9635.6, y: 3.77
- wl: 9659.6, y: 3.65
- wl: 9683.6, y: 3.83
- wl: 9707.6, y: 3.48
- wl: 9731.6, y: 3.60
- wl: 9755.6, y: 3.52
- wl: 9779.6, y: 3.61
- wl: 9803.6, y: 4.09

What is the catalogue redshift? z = 0.185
